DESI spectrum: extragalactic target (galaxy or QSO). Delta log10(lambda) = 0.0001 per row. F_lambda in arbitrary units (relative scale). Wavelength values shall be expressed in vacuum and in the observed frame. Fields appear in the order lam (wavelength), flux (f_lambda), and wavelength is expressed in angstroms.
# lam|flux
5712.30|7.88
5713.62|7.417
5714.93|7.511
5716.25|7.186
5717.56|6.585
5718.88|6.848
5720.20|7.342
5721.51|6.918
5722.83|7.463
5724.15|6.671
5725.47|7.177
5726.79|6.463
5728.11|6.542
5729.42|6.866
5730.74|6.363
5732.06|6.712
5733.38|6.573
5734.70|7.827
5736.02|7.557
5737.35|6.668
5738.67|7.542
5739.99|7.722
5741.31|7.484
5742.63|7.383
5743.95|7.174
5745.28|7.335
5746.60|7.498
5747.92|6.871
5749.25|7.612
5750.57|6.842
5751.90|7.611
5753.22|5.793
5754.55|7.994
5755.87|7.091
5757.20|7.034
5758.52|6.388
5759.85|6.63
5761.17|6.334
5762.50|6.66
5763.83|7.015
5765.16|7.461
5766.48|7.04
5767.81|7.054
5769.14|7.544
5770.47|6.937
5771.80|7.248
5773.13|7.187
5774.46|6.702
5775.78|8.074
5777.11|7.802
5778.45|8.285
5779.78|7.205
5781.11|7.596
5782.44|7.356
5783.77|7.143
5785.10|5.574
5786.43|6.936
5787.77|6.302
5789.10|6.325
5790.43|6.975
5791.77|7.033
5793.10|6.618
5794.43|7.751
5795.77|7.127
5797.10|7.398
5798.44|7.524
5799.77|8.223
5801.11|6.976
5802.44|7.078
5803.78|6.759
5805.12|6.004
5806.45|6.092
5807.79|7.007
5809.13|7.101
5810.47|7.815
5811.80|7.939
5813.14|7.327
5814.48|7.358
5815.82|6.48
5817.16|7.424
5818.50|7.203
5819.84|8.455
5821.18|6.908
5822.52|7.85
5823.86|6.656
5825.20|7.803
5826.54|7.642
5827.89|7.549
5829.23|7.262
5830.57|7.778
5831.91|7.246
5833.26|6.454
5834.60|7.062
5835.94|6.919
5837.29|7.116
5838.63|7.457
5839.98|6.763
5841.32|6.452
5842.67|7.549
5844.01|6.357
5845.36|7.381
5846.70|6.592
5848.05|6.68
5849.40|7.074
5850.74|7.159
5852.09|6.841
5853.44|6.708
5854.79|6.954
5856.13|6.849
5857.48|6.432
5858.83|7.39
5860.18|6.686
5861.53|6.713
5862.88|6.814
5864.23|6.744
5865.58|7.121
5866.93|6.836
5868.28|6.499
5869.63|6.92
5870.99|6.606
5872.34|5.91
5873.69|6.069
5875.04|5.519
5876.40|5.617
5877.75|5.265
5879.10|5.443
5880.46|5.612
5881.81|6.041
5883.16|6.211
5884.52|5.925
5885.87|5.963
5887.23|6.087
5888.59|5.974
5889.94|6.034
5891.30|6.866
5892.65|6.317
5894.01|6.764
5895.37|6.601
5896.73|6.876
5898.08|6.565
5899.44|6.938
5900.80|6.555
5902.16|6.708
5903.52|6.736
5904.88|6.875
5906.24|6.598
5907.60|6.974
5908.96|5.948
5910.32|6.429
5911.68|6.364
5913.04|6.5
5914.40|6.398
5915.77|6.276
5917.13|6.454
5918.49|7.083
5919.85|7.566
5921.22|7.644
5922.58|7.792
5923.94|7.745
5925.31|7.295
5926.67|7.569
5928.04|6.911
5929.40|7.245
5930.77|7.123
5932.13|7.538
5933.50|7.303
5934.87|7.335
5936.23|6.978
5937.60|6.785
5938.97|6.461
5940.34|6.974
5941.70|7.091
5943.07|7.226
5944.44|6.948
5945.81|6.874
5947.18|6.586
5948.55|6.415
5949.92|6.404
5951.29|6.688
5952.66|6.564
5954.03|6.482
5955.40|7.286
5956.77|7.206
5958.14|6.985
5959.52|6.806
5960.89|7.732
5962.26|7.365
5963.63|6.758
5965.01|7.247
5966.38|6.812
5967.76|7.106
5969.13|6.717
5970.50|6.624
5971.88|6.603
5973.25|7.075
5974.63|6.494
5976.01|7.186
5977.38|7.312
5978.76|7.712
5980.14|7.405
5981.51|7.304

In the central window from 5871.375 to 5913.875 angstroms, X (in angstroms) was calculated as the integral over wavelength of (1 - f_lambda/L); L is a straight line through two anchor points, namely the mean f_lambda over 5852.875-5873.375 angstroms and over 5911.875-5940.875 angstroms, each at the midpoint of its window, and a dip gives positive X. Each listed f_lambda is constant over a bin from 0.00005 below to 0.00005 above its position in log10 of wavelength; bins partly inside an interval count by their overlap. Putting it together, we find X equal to 3.9 angstroms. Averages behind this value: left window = 6.73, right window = 7.08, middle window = 6.27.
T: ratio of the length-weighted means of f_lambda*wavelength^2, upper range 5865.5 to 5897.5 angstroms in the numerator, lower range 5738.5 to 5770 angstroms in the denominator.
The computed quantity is 0.91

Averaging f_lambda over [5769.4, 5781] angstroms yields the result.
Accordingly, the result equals 7.44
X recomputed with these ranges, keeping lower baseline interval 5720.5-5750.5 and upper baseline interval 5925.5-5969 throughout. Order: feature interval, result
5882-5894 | 1.4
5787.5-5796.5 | 0.2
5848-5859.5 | 0.2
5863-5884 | 2.6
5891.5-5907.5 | 0.7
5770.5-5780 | -0.5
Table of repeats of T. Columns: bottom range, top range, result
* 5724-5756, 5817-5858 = 1.04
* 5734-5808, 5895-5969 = 1.03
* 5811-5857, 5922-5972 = 1.02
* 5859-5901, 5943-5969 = 1.12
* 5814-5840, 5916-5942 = 1.02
